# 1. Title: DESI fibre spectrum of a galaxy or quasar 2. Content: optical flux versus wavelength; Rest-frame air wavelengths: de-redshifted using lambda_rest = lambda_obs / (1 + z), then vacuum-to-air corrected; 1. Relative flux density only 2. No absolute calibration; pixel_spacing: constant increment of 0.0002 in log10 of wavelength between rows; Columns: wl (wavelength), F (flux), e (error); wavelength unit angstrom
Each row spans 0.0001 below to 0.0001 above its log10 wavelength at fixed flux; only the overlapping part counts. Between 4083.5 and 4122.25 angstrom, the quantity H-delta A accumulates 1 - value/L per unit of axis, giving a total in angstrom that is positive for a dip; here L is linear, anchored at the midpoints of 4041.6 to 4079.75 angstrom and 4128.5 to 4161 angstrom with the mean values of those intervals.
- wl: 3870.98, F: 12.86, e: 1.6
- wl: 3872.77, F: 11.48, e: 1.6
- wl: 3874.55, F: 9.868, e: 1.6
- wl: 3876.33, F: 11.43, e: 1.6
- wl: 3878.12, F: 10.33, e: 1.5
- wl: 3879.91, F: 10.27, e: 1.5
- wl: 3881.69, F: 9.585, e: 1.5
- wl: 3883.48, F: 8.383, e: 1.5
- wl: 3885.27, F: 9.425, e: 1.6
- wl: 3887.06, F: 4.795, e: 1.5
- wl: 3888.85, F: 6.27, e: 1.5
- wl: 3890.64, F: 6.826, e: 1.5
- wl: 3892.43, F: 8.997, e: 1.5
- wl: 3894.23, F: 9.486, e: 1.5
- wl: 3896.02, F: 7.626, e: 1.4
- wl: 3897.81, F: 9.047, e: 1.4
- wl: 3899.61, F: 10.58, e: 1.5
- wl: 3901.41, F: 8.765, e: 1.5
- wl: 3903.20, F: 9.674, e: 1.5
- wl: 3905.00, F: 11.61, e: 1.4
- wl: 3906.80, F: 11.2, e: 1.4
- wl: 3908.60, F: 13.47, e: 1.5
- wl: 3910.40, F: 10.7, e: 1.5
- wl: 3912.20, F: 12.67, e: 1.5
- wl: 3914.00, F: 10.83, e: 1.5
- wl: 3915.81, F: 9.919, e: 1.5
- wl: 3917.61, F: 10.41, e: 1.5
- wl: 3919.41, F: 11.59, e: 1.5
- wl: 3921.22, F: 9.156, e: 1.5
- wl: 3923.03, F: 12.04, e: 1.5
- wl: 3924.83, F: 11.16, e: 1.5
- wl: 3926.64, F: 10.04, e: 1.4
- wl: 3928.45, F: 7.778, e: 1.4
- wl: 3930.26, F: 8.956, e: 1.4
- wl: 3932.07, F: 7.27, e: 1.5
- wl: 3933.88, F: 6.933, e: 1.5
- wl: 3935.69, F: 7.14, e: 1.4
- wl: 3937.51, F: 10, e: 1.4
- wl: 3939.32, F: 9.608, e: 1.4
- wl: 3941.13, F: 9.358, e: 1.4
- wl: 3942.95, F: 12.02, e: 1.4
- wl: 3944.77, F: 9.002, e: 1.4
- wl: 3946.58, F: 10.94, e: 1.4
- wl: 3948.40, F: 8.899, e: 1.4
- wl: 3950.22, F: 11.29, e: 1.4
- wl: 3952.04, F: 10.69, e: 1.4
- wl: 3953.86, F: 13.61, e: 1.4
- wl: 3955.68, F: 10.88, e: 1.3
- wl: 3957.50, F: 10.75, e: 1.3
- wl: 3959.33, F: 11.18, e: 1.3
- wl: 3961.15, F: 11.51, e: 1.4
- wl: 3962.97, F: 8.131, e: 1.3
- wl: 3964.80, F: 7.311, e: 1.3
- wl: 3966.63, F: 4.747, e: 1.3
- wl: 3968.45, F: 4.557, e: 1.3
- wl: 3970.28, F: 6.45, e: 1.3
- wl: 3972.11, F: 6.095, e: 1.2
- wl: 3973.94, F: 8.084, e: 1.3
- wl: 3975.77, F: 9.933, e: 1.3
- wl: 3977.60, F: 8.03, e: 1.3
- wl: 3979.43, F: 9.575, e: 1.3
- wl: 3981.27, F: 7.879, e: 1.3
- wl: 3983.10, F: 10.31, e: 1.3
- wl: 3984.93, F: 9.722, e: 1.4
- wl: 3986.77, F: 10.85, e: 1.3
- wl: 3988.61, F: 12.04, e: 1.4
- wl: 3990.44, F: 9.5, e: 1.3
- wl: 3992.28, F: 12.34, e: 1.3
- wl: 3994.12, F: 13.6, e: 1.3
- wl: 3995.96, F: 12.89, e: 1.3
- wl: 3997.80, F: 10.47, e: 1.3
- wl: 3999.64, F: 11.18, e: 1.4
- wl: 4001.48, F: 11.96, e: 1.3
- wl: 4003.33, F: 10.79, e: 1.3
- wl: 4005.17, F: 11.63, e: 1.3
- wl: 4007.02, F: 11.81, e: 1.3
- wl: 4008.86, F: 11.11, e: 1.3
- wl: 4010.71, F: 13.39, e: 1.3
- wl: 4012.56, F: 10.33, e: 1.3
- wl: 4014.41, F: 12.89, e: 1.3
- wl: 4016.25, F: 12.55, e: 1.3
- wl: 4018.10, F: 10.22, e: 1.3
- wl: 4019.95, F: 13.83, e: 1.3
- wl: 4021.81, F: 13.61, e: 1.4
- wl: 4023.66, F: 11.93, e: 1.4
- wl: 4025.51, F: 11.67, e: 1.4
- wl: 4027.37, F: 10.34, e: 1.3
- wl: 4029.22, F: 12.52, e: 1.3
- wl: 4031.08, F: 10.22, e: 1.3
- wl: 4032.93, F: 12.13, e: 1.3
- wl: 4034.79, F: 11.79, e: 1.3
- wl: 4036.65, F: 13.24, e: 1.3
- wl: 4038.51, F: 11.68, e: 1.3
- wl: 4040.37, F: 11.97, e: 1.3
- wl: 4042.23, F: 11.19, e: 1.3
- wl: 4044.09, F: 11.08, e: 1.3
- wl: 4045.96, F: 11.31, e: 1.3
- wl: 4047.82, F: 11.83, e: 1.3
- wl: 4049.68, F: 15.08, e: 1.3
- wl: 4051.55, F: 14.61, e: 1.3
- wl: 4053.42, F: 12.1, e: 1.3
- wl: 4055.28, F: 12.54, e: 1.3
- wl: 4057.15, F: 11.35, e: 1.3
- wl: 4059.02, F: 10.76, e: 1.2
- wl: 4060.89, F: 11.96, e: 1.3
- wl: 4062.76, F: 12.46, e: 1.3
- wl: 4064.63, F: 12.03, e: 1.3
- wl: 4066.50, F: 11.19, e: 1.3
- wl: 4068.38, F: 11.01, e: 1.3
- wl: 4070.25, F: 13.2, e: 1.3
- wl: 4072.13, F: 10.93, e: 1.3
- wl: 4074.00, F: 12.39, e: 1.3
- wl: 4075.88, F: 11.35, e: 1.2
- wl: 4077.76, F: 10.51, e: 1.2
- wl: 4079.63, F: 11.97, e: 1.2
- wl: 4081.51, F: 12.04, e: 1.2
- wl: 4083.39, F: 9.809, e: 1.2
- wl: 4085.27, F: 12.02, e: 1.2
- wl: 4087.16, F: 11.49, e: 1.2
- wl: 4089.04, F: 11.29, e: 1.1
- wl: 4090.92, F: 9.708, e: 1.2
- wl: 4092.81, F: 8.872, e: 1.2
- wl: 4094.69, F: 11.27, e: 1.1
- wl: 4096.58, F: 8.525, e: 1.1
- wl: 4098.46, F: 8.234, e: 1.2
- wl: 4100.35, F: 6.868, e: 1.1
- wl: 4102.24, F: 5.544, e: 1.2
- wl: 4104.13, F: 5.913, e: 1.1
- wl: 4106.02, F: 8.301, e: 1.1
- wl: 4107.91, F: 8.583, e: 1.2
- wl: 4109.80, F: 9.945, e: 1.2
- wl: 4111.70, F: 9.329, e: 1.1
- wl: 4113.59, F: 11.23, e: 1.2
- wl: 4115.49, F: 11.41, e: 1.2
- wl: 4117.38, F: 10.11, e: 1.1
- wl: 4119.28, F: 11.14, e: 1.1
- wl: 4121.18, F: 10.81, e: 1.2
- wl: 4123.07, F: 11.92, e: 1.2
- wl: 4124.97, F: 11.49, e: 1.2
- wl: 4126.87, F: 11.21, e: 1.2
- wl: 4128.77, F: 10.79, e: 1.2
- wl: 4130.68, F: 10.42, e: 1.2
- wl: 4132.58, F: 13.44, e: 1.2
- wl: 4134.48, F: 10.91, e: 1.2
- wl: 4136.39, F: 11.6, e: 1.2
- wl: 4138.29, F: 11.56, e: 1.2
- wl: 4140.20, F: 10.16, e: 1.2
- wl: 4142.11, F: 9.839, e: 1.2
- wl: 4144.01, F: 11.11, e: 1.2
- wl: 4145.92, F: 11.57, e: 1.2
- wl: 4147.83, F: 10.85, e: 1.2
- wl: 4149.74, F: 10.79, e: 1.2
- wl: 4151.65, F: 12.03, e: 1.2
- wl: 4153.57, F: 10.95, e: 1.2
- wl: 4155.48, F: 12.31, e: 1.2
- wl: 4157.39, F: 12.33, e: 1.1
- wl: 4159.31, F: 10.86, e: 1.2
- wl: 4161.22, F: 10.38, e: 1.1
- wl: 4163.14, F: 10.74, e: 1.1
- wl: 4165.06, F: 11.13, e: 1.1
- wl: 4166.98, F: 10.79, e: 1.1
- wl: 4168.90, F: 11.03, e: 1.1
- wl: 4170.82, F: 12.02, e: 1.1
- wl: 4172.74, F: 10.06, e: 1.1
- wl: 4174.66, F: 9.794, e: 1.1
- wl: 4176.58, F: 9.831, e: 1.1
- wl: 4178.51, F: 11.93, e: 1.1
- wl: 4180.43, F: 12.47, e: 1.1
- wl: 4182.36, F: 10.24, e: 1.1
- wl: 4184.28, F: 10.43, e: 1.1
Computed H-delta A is 6.9 angstrom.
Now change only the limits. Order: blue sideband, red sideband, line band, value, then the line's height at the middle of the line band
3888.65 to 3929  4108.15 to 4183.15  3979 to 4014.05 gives -2.5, 10.4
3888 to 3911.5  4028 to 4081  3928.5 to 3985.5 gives 7.7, 10.5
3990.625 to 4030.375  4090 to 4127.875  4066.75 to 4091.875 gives -2.7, 10.2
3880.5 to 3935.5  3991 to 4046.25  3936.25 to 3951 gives 0.3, 10.2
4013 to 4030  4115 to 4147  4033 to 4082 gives -0.8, 11.8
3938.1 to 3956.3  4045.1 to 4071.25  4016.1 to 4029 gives -0.3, 11.7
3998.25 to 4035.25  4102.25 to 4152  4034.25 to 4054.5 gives -1.6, 11.5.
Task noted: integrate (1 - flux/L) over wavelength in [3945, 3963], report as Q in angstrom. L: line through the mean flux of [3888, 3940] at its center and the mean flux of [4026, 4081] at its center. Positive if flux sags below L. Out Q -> -1.0 angstrom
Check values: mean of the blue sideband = 9.65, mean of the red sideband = 11.9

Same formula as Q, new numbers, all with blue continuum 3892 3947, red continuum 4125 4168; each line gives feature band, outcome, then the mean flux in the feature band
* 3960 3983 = 5.4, 7.82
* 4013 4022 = -1.7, 12.4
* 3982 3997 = -1.5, 11.4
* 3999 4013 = -1.6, 11.6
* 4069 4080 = -0.9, 11.7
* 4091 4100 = 1.5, 9.12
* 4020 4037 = -2.4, 12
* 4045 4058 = -2.5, 12.7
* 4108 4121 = 0.7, 10.4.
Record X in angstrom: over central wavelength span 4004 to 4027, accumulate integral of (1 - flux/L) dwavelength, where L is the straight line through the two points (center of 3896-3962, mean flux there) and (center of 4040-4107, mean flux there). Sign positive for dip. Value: -3.00 angstrom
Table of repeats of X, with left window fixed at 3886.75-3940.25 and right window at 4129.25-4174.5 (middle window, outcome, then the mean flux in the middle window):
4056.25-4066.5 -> -1.1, 11.7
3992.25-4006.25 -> -2.4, 11.8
